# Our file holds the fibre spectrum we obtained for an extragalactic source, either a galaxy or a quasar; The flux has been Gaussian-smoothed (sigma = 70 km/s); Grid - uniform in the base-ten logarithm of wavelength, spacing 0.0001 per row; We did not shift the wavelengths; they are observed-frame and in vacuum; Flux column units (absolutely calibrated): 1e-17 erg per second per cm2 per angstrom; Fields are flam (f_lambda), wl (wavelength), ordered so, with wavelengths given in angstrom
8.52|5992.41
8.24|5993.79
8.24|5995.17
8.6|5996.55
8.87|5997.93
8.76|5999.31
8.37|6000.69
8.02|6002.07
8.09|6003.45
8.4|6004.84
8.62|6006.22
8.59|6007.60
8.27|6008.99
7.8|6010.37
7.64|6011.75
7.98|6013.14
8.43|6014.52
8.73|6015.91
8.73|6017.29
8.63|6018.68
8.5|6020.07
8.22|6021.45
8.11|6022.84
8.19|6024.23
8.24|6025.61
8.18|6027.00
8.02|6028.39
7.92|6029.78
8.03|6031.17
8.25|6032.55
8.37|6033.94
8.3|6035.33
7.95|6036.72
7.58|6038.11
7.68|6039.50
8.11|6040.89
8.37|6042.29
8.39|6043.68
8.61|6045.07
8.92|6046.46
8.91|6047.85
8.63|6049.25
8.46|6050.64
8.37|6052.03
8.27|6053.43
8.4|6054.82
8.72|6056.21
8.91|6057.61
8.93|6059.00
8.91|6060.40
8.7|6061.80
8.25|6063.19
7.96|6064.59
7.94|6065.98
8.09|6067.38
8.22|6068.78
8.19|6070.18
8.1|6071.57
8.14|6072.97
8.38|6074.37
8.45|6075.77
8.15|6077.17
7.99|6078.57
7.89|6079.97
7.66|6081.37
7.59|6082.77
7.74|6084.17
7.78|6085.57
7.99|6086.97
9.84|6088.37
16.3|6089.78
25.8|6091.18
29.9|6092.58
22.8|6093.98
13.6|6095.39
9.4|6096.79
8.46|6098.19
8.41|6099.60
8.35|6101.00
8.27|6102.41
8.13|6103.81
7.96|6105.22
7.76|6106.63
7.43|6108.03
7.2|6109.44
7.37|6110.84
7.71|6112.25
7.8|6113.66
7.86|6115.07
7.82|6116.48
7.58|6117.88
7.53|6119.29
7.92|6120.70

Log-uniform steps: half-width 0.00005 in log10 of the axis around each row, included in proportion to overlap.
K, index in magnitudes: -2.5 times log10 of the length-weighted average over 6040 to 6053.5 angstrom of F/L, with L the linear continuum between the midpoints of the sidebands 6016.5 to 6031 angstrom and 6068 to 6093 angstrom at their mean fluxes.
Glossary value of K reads 0.09 mag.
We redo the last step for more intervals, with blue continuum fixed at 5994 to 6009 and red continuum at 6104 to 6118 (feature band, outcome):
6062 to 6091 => -0.12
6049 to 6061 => -0.07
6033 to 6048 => -0.01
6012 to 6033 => 0.00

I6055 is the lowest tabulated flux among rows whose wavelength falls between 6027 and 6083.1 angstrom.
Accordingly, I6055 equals 7.58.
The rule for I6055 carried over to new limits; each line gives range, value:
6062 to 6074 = 7.94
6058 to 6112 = 7.2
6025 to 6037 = 7.92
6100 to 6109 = 7.43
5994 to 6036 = 7.64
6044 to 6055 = 8.27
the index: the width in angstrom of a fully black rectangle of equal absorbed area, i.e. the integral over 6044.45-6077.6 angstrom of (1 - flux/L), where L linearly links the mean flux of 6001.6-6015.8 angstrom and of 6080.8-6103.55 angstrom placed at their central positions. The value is 7.30 angstrom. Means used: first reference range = 8.21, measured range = 8.44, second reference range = 12.4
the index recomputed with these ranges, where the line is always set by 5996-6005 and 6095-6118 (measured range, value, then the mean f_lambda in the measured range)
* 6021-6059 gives 0.3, 8.31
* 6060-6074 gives 0.1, 8.24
